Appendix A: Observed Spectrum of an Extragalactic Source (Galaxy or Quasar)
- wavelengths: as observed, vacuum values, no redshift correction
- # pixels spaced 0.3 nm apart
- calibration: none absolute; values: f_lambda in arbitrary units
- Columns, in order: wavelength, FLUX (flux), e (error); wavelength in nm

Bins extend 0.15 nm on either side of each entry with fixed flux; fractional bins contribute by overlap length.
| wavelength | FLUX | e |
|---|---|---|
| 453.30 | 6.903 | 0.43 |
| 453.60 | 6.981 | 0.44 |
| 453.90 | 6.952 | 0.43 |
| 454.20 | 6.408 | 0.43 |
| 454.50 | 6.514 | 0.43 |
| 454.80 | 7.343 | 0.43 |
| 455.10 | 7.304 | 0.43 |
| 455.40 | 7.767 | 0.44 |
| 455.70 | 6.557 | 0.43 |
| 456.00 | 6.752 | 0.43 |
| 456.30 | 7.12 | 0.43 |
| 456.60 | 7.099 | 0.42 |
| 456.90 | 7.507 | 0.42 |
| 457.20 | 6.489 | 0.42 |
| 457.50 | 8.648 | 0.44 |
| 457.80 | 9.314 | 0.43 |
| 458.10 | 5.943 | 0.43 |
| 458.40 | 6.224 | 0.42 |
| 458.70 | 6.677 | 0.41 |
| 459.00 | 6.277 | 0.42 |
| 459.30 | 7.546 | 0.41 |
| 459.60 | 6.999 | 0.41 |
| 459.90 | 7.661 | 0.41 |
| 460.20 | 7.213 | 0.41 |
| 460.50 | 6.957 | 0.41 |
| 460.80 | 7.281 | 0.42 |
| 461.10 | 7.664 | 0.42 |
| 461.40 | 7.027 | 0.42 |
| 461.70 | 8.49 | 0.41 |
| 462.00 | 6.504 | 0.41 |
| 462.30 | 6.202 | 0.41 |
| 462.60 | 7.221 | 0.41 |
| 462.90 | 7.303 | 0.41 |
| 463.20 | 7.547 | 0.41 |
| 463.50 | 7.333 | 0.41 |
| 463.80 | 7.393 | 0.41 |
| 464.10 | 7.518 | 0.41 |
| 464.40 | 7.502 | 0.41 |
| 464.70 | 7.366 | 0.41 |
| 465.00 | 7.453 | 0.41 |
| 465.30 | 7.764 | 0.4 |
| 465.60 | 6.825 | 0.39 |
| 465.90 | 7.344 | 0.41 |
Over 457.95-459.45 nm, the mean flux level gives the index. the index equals 6.53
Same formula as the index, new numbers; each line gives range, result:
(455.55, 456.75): 6.88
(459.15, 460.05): 7.4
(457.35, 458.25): 7.97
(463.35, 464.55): 7.44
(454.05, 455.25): 6.89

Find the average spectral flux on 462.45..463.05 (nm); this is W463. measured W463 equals 7.26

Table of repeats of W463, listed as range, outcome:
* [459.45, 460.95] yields 7.22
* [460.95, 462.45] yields 7.18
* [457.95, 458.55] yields 6.08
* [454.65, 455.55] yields 7.47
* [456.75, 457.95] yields 7.99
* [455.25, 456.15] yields 7.03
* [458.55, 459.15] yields 6.48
